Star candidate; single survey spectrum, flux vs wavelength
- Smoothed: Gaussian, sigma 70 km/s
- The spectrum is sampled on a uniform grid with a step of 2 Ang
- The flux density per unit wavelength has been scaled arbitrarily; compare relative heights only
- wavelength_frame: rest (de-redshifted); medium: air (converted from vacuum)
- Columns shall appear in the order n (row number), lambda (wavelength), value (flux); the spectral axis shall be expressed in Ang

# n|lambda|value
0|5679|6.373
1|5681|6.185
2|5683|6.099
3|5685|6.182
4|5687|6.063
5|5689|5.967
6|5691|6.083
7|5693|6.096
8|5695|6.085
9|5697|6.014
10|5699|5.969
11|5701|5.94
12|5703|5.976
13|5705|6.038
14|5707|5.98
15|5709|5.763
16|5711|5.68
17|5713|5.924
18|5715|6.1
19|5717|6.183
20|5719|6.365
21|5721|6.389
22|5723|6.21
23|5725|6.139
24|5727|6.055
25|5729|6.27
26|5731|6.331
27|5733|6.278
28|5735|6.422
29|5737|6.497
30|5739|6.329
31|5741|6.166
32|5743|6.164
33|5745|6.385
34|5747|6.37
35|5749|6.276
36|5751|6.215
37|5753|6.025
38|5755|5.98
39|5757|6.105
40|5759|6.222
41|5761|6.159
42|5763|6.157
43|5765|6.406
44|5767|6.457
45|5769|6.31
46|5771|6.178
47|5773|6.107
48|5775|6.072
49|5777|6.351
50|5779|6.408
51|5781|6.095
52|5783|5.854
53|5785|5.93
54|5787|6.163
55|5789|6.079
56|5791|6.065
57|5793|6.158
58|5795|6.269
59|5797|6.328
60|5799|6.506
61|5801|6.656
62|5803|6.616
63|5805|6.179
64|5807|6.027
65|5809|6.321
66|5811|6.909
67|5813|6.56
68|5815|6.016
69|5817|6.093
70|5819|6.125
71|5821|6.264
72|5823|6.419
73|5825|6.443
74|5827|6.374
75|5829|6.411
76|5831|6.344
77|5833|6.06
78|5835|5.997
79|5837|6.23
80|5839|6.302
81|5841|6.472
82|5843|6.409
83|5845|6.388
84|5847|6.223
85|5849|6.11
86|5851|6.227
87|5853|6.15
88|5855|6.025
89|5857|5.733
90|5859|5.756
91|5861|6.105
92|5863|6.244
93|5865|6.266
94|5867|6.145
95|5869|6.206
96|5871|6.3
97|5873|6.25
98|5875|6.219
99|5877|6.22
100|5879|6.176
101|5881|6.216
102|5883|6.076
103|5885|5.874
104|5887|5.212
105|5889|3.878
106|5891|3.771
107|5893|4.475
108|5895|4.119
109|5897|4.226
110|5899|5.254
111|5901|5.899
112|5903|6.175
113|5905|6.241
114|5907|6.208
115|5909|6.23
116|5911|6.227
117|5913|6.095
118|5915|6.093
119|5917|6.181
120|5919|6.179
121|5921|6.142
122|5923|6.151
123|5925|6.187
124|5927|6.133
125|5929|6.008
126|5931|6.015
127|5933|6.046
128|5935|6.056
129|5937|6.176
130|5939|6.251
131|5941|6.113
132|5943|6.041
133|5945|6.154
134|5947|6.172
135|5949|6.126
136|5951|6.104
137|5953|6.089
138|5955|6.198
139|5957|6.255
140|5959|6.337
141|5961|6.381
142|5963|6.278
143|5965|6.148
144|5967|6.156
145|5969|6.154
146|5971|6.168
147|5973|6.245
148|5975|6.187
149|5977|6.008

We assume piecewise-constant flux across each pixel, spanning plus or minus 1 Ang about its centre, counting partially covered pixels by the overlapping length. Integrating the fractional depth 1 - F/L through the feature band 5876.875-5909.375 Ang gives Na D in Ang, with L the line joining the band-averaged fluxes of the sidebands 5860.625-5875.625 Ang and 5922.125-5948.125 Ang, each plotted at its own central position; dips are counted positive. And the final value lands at 4.2 Ang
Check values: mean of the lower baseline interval 6.22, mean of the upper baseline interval 6.12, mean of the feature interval 5.39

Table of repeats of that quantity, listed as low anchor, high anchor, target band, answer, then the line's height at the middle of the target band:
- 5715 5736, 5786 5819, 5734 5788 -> 0.5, 6.28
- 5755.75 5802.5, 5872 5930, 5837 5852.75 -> -0.9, 5.96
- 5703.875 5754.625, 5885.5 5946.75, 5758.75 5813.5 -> -2.0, 6.04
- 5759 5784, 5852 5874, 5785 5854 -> -1.4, 6.16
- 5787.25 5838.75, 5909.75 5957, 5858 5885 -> 0.3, 6.22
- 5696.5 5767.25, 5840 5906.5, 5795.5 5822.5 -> -1.8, 5.96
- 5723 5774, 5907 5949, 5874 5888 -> 0.4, 6.16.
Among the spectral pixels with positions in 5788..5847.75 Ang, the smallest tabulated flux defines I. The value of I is 5.997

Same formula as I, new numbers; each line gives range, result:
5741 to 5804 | 5.854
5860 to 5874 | 6.105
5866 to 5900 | 3.771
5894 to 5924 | 4.119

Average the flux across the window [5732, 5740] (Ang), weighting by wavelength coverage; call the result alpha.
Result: 6.38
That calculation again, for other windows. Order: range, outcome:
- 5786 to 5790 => 6.12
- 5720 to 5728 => 6.2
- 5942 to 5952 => 6.12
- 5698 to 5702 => 5.95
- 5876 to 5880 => 6.2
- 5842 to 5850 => 6.28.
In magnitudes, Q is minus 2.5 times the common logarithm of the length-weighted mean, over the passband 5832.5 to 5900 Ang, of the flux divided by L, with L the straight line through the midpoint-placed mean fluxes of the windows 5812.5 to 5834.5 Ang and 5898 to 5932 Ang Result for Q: 0.070 mag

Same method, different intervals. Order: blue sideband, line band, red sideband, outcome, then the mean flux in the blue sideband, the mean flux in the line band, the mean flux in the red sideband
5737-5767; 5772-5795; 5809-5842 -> 0.02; 6.23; 6.12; 6.31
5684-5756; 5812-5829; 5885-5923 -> -0.09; 6.14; 6.29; 5.51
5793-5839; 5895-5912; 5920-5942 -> 0.08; 6.32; 5.71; 6.12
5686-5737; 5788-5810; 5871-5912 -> -0.08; 6.1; 6.29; 5.57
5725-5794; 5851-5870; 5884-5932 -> -0.05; 6.21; 6.08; 5.62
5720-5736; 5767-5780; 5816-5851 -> 0.00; 6.26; 6.25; 6.27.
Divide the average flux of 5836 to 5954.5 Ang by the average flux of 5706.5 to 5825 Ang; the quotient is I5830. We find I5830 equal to 0.96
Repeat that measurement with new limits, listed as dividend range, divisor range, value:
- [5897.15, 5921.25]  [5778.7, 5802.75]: 0.97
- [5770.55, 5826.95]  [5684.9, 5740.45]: 1.02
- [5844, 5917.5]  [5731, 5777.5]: 0.93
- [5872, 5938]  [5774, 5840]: 0.92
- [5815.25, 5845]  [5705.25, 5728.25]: 1.03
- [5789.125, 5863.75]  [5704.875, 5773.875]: 1.01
